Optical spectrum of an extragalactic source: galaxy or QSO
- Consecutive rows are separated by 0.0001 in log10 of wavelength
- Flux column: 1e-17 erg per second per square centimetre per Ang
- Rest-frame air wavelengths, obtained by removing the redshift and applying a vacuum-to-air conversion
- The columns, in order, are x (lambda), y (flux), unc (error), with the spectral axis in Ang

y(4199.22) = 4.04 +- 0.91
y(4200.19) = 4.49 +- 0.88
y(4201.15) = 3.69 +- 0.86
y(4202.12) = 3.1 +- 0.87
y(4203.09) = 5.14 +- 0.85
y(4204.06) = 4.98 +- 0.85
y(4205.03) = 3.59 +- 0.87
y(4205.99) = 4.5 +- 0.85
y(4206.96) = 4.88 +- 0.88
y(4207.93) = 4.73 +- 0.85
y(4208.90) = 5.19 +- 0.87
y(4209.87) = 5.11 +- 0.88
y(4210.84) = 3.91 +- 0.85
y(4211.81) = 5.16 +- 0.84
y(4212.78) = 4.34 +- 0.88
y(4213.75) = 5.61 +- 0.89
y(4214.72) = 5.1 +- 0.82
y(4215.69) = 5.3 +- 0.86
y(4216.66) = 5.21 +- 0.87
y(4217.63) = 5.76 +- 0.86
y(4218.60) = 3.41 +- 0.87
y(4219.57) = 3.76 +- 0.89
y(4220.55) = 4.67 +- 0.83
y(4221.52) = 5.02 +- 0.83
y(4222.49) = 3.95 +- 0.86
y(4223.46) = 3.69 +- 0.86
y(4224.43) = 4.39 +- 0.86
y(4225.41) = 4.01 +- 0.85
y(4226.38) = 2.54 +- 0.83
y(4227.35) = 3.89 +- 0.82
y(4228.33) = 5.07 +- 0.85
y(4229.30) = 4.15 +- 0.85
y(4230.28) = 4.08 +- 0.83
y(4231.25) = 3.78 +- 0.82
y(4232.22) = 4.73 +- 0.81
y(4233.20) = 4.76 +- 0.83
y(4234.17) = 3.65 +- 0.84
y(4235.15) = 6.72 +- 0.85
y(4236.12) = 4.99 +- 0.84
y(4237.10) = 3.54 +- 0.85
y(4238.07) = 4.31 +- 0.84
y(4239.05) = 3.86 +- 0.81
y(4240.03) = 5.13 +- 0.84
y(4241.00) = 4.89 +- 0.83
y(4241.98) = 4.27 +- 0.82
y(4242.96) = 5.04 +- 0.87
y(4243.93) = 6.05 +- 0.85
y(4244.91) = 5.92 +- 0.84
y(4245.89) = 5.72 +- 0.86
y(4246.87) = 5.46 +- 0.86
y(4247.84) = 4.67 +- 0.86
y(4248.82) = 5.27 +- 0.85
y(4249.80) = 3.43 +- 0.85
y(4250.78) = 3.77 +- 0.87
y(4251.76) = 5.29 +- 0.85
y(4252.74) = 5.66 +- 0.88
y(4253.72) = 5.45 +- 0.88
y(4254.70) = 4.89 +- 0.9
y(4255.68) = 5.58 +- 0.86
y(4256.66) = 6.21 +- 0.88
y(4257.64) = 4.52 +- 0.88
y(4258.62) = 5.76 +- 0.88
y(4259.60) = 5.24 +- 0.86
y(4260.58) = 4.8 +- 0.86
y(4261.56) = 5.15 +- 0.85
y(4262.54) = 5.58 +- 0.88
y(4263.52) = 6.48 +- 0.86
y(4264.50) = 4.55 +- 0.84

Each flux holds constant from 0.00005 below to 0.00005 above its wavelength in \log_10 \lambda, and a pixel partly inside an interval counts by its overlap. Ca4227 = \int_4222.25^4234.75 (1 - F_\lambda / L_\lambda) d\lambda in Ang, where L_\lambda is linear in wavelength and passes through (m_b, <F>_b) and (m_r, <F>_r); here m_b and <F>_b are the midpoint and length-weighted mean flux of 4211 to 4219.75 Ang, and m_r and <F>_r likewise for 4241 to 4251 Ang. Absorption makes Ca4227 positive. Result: 2.1 Ang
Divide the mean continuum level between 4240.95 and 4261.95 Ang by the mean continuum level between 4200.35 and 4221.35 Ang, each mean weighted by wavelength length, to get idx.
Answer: 1.1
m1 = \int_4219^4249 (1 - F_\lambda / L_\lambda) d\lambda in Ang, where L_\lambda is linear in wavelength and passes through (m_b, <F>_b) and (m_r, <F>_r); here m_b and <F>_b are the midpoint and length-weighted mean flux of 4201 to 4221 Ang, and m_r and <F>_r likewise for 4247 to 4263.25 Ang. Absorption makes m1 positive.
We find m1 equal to 2.0 Ang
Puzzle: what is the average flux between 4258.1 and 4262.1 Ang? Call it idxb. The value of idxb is 5.24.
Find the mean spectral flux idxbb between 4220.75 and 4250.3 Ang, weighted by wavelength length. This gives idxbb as 4.57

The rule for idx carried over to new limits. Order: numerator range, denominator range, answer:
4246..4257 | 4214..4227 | 1.15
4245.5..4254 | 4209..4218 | 0.98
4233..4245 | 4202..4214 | 1.04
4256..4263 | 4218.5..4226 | 1.29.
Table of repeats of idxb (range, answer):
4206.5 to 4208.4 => 4.8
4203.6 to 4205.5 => 4.28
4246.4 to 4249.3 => 5.14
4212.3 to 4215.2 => 5.02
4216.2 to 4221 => 4.55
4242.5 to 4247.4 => 5.64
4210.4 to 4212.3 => 4.55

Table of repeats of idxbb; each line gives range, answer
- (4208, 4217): 4.98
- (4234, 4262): 5.02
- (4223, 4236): 4.29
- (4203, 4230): 4.52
